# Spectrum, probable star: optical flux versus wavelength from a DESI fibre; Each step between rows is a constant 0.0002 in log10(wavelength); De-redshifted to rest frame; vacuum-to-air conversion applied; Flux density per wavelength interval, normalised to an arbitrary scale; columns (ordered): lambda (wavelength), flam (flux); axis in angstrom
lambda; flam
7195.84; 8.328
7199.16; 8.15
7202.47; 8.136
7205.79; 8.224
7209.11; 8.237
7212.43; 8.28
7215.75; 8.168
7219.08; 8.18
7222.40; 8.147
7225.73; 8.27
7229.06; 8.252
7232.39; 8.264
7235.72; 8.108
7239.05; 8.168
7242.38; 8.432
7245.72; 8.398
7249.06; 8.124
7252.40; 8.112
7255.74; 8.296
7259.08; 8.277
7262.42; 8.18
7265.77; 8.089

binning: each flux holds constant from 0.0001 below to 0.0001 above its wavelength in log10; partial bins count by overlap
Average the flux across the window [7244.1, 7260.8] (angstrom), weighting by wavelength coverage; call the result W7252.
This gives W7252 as 8.24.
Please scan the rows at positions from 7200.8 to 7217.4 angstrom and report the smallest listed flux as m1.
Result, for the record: 8.136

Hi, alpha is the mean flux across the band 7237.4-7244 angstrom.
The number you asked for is 8.31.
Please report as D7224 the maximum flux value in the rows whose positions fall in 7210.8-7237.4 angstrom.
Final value 8.28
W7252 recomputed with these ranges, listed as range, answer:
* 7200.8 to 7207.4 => 8.18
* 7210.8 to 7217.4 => 8.23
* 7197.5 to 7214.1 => 8.21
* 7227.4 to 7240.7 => 8.2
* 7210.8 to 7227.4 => 8.21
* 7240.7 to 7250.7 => 8.32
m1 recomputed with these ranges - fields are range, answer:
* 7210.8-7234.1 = 8.147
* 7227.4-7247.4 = 8.108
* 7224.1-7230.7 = 8.252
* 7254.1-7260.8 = 8.277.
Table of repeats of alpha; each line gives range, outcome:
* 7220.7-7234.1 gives 8.23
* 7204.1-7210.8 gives 8.23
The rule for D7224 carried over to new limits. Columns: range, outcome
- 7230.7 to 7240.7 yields 8.264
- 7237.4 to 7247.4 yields 8.432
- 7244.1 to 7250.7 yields 8.398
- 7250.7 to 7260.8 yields 8.296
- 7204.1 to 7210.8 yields 8.237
